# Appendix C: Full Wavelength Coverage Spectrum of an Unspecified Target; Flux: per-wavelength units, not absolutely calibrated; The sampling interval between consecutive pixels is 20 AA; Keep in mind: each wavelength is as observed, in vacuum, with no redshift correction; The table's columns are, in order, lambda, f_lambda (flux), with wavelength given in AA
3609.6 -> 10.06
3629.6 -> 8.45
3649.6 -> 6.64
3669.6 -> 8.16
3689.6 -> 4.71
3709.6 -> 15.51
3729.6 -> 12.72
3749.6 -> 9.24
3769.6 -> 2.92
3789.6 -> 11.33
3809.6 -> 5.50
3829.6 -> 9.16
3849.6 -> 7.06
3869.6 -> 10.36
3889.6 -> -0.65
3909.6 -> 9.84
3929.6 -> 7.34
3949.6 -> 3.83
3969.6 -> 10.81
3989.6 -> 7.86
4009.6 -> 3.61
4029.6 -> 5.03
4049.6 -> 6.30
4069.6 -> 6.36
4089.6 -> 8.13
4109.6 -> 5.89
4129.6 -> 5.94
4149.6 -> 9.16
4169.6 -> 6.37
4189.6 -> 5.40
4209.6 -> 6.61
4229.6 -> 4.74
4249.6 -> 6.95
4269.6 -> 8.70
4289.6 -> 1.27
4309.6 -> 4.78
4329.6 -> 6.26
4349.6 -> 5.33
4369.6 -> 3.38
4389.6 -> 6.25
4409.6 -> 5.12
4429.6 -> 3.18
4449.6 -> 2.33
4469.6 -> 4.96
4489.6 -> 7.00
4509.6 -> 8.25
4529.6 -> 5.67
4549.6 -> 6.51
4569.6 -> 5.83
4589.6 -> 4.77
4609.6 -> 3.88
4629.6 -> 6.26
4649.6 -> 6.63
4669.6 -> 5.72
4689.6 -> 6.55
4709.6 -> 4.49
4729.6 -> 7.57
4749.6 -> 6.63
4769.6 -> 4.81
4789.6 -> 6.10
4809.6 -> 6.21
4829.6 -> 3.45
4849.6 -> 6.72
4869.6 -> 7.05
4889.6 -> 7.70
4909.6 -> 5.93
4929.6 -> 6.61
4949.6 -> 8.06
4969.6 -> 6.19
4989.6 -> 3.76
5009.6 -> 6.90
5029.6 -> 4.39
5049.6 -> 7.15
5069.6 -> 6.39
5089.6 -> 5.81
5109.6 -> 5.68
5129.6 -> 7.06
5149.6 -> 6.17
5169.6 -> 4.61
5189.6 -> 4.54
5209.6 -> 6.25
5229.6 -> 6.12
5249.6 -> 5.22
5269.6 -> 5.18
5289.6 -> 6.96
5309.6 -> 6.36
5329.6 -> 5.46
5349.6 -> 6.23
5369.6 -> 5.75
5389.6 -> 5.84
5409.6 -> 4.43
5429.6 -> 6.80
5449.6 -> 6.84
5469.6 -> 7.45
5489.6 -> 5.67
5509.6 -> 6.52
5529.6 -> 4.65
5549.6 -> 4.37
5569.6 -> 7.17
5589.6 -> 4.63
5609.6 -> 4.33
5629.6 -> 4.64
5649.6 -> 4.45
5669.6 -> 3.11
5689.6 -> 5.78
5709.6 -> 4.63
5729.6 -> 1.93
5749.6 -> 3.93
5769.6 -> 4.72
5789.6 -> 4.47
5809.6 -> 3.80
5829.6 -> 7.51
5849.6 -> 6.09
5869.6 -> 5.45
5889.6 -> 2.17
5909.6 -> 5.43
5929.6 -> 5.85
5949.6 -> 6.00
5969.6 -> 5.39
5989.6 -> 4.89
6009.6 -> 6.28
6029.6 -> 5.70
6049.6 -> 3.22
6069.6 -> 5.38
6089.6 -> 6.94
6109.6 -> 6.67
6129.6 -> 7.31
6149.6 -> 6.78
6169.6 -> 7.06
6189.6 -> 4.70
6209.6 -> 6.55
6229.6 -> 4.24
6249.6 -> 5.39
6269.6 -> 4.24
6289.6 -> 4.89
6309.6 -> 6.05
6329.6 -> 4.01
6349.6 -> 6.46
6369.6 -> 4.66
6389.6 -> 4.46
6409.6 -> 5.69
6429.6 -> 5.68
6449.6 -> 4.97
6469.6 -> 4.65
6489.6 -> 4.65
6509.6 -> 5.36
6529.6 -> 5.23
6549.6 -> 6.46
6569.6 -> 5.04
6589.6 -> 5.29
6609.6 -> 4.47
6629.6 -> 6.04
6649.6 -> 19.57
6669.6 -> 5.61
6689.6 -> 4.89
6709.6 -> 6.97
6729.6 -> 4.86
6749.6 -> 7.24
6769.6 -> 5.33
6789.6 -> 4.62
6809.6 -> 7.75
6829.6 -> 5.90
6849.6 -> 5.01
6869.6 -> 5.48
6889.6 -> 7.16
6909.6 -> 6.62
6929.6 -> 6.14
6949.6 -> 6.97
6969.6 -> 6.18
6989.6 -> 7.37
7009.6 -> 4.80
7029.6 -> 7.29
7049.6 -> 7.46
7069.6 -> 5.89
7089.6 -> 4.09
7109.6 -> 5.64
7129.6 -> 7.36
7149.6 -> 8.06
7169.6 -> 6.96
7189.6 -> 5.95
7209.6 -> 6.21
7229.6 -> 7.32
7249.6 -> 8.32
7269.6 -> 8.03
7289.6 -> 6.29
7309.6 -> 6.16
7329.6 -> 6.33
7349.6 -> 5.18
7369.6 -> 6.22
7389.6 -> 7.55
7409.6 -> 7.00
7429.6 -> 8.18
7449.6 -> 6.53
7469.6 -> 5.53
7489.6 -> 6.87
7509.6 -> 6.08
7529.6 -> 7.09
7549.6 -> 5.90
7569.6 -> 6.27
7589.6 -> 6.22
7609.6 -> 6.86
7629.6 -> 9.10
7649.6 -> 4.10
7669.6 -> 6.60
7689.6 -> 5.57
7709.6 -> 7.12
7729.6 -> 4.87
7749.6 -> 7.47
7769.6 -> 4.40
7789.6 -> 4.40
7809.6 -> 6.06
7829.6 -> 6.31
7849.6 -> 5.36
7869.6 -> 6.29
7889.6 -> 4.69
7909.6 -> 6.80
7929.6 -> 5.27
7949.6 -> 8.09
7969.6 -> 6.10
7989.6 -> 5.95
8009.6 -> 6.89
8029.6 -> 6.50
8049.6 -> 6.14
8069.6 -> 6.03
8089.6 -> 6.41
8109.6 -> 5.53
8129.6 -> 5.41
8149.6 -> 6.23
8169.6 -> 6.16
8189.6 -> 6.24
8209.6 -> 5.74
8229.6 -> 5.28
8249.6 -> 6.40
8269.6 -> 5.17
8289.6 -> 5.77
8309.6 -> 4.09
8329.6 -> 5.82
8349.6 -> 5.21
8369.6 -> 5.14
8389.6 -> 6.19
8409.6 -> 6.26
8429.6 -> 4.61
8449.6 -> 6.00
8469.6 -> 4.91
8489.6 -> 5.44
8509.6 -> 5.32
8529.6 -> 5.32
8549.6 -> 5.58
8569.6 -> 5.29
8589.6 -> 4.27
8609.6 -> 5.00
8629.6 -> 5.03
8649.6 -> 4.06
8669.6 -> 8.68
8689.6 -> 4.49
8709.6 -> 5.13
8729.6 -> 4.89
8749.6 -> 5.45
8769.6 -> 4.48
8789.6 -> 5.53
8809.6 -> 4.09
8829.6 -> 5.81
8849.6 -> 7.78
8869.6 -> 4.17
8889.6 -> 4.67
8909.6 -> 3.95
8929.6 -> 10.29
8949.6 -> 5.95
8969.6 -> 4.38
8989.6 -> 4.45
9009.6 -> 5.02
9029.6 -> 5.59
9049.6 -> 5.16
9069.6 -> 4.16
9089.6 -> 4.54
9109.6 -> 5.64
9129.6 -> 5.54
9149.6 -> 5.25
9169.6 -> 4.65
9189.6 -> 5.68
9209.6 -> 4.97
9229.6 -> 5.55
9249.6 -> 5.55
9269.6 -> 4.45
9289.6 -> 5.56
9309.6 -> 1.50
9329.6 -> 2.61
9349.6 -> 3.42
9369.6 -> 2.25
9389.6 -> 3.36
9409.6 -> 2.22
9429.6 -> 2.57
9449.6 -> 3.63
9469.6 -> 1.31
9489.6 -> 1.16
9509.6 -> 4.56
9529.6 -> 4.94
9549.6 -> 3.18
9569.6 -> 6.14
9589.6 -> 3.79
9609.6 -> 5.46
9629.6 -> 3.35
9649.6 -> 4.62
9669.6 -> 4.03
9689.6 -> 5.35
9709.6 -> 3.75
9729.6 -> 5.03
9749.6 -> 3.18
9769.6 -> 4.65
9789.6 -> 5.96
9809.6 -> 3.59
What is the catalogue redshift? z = 0.785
